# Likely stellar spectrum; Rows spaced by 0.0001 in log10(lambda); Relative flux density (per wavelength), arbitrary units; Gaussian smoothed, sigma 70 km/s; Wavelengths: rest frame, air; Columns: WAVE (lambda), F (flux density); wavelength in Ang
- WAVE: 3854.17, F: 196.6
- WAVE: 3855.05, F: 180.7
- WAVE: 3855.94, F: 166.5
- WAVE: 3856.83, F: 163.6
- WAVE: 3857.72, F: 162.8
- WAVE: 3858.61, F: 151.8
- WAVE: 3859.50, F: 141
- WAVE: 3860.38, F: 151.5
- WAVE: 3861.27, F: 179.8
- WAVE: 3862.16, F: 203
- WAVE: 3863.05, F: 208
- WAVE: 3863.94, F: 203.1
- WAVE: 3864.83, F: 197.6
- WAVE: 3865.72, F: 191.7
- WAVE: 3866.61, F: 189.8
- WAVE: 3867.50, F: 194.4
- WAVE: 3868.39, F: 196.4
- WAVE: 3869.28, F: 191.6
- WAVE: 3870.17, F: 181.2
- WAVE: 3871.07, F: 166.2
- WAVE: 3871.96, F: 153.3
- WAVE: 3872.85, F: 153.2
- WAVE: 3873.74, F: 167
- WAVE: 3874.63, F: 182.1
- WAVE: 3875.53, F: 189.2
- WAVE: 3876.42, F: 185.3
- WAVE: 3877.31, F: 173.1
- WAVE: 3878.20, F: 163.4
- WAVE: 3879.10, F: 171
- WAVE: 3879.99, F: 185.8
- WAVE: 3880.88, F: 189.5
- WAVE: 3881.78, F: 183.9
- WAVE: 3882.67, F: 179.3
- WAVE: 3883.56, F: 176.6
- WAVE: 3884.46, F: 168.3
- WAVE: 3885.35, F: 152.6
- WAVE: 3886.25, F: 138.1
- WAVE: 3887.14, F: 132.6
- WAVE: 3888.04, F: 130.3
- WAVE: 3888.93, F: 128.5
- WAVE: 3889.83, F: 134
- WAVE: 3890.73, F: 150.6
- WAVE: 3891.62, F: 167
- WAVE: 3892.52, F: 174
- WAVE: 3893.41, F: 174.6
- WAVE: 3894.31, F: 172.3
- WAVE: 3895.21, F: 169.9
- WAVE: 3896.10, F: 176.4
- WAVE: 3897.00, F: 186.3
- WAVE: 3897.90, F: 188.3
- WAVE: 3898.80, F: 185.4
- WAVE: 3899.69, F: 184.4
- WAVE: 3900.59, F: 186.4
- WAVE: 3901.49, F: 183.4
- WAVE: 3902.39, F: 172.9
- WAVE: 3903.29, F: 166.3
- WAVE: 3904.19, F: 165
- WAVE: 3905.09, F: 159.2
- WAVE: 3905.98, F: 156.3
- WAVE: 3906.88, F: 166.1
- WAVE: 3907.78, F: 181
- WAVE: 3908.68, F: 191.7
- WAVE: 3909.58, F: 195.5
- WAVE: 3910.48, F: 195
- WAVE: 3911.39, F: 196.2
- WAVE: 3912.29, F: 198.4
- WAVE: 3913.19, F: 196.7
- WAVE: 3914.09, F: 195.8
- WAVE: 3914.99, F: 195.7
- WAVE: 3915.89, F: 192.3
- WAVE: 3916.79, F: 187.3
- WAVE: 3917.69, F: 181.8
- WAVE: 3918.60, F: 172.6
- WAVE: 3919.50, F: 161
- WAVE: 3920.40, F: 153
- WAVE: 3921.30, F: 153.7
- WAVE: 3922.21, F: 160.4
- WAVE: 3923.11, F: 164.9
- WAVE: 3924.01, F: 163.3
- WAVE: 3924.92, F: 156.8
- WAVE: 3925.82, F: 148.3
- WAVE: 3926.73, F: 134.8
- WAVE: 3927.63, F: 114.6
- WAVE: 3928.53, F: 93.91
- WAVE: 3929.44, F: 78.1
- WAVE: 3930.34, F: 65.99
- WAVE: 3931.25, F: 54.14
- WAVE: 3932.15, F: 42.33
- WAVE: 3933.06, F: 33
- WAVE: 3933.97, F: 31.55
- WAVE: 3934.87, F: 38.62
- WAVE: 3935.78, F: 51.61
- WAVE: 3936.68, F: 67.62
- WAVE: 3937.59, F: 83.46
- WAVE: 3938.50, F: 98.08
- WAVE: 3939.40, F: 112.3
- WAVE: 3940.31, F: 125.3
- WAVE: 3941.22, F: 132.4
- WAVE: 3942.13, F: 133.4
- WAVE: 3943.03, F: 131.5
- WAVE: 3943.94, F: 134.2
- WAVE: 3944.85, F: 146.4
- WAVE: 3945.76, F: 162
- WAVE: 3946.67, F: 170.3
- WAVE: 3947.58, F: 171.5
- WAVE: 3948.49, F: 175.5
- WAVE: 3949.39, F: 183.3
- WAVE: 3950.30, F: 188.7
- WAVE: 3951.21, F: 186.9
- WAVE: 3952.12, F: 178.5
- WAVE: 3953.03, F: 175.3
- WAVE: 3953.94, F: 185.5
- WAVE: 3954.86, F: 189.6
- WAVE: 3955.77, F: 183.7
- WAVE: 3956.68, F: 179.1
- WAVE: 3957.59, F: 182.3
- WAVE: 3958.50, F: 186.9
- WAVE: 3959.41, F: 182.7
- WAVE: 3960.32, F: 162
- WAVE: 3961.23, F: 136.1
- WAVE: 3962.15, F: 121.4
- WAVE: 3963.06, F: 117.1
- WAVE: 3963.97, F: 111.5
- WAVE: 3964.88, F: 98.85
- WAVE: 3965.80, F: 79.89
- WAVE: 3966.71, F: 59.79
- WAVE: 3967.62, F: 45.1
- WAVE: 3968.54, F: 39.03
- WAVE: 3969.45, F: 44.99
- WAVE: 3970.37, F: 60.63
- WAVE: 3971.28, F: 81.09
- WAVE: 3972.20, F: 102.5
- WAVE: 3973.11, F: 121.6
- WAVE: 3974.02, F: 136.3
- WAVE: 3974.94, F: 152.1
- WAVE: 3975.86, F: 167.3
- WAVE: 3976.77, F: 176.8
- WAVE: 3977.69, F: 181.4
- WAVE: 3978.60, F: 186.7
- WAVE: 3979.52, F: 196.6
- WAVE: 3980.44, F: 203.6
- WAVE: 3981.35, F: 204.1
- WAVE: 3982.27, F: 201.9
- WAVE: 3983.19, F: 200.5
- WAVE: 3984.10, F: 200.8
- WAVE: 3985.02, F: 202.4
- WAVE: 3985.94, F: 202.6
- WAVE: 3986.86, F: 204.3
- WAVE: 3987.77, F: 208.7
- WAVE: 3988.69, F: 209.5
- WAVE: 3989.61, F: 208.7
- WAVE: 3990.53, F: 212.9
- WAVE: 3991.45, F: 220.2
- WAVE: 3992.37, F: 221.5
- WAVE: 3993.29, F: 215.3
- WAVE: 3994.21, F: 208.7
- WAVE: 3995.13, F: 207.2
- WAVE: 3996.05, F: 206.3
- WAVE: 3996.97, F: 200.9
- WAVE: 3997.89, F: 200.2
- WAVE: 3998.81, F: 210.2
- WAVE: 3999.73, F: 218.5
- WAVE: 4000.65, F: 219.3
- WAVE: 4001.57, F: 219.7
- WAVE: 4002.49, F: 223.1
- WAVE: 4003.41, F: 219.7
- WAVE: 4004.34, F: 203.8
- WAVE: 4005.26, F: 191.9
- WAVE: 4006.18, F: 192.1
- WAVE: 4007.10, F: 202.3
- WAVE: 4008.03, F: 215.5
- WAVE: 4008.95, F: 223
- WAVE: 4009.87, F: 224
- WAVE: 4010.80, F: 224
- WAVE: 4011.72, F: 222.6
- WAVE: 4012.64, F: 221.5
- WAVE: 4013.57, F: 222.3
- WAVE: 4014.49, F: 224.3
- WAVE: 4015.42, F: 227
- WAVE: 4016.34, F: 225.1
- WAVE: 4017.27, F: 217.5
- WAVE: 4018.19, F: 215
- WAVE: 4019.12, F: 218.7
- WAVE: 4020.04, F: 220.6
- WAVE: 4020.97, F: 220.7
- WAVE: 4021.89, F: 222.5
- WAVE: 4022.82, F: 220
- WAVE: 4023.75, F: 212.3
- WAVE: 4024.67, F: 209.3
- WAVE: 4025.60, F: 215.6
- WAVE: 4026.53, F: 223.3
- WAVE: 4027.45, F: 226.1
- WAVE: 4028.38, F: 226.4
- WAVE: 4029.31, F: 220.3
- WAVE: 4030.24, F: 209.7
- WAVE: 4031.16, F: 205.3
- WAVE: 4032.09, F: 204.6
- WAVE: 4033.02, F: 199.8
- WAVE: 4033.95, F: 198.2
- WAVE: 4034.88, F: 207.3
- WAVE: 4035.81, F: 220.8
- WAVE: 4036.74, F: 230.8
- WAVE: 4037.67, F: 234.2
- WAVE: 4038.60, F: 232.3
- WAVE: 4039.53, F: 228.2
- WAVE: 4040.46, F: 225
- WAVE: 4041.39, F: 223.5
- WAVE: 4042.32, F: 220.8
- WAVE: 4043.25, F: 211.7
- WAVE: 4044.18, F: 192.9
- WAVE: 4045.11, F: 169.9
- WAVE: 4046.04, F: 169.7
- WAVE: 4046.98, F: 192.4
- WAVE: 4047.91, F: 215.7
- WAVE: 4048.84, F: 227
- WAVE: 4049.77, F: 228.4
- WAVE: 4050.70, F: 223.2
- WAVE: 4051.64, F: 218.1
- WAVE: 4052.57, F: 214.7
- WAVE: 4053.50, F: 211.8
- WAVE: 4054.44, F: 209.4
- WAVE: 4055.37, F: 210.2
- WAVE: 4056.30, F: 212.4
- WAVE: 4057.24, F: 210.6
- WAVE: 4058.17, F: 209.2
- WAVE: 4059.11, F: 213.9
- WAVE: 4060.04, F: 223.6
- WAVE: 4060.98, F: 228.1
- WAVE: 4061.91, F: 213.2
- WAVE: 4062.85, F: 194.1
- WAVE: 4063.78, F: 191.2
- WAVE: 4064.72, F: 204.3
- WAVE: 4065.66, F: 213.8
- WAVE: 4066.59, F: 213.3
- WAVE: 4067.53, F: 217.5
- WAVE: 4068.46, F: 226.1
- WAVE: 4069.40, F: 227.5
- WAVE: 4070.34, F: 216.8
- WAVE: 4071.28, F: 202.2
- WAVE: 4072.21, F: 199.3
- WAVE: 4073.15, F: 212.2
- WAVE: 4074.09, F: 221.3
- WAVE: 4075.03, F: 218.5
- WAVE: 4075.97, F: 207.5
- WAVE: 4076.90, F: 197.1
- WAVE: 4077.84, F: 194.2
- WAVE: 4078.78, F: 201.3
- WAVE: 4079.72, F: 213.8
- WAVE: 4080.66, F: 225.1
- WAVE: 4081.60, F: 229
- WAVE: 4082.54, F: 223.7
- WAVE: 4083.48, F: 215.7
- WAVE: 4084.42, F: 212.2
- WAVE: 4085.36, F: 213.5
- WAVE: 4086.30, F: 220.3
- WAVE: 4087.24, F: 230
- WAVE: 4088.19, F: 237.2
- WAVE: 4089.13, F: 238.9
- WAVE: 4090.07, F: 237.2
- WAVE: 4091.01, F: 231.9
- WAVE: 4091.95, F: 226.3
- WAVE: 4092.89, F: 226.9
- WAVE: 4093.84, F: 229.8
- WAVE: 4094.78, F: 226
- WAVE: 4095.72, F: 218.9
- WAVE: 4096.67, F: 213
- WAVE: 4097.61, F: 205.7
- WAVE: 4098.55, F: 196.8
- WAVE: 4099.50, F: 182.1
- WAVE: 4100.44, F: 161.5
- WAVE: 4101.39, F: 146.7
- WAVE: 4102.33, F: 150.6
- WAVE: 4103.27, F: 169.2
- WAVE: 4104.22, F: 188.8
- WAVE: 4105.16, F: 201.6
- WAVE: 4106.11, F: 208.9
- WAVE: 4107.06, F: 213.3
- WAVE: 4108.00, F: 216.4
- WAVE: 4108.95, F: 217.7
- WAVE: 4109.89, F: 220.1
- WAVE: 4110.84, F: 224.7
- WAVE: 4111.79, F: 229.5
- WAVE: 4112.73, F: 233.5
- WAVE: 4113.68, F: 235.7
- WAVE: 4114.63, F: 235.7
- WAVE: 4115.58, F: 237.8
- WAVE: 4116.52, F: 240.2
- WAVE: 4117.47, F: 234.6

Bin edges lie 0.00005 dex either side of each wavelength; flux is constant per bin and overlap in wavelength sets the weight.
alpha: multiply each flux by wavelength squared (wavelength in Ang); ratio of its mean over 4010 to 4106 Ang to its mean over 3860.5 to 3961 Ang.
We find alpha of 1.44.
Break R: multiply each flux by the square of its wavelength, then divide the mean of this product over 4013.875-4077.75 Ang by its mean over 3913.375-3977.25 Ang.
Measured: 1.7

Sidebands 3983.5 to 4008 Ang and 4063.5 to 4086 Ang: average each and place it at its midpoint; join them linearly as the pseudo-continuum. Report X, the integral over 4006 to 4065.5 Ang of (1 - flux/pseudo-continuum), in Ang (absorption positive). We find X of -1.1 Ang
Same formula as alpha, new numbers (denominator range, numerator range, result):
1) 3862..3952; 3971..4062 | 1.40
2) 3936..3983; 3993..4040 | 1.57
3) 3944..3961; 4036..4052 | 1.28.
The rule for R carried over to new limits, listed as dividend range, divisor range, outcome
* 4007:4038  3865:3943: 1.50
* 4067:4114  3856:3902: 1.37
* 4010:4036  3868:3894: 1.40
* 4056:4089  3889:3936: 1.53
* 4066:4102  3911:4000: 1.49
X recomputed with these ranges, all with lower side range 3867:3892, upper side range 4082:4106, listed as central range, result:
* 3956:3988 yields 6.66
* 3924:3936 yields 6.29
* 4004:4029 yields -3.09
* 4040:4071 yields -1.63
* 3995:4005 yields -1.11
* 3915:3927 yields 0.67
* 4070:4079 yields -0.11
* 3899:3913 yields -0.64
